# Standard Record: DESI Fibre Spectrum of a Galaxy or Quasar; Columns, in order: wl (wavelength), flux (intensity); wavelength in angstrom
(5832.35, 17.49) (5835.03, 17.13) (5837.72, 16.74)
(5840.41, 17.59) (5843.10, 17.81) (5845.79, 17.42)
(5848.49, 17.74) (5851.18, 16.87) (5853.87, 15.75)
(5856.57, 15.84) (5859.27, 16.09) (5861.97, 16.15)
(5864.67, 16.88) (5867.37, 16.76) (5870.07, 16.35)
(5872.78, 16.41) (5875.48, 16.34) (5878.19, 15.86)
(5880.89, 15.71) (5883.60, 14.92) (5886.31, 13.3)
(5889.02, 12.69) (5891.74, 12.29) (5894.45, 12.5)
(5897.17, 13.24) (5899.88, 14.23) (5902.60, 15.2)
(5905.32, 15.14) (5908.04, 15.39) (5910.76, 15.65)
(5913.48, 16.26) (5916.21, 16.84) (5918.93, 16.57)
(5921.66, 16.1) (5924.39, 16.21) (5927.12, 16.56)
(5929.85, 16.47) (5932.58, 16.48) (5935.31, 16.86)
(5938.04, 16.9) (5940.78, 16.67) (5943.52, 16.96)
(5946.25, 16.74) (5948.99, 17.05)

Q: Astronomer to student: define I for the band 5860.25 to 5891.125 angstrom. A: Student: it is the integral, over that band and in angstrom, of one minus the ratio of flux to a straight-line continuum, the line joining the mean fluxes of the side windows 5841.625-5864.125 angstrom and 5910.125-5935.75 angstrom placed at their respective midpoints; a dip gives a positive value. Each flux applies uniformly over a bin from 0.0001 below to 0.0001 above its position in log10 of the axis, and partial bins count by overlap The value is 2.07 angstrom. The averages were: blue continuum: 16.7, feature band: 15.5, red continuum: 16.4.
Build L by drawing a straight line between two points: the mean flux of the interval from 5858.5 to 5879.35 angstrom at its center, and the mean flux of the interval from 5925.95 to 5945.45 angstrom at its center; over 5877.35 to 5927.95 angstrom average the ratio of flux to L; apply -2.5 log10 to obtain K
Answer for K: 0.11 mag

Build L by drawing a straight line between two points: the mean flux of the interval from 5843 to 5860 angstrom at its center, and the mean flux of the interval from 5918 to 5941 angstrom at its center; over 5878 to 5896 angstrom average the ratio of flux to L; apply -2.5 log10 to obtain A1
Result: 0.21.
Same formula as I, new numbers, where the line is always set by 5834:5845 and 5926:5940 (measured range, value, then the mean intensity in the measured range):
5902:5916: 0.98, 15.7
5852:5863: 0.77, 16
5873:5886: 1.12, 15.6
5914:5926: 0.24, 16.4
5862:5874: 0.40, 16.5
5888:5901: 3.04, 13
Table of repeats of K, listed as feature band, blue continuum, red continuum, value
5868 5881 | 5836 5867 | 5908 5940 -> 0.03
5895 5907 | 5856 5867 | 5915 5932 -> 0.15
